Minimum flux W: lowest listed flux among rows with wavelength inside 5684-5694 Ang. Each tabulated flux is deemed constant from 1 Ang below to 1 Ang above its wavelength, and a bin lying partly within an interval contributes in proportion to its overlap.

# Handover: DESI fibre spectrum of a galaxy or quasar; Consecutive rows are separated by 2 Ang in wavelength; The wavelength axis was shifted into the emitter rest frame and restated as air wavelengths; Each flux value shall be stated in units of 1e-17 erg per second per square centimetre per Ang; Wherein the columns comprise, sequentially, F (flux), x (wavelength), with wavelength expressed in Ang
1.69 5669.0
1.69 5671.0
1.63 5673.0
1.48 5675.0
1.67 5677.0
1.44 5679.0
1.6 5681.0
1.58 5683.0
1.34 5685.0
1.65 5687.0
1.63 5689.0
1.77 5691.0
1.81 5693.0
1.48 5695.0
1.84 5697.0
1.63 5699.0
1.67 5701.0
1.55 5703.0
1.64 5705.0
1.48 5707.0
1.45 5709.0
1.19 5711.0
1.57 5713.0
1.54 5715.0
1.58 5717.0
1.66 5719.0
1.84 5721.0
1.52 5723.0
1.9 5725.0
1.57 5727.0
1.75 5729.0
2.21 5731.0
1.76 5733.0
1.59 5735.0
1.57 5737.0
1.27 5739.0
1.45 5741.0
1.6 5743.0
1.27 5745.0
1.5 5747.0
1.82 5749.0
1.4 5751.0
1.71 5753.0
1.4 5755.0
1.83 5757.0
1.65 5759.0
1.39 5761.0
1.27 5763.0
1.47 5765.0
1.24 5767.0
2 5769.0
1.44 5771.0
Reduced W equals 1.34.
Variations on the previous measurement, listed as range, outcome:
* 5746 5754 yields 1.4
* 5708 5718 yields 1.19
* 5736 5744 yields 1.27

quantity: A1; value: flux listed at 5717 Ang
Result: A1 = 1.58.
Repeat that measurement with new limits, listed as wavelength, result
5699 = 1.63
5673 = 1.63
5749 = 1.82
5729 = 1.75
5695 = 1.48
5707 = 1.48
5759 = 1.65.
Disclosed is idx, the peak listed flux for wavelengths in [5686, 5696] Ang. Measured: 1.81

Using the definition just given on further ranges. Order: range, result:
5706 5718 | 1.58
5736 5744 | 1.6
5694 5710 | 1.84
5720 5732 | 2.21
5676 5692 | 1.77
